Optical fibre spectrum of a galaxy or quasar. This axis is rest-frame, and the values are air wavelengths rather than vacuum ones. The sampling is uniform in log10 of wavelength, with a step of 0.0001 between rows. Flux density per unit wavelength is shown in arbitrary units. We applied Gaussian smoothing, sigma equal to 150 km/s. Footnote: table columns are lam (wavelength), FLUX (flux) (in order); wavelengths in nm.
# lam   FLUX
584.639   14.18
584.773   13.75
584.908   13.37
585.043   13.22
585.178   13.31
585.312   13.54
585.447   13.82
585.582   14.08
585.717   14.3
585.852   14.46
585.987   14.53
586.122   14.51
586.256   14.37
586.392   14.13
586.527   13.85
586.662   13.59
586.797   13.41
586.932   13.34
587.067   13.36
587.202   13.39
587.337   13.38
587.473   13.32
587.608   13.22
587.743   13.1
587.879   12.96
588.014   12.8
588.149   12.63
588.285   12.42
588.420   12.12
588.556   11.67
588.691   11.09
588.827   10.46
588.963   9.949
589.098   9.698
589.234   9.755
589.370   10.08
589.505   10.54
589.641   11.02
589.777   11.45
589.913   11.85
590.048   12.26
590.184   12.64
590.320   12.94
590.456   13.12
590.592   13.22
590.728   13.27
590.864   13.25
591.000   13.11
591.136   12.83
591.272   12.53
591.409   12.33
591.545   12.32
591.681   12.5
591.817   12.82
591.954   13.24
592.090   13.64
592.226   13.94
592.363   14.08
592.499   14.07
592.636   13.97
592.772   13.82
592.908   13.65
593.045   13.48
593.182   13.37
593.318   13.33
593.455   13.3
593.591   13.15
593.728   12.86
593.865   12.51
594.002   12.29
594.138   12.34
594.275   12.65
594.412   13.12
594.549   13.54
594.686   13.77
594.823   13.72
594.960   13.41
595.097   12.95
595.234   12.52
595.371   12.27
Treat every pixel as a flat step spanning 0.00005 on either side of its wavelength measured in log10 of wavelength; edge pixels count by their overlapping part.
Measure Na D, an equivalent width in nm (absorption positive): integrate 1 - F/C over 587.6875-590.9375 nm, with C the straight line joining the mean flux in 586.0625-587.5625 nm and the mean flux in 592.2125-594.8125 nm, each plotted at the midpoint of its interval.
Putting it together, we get 0.41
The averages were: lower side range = 13.7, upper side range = 13.3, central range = 11.8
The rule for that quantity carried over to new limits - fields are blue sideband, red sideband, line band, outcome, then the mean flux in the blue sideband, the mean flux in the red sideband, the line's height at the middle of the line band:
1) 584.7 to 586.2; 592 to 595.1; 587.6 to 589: 0.172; 13.9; 13.4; 13.7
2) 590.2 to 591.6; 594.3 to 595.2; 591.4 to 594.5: -0.013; 12.9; 13.3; 13.1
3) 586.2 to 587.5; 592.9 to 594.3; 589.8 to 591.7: 0.077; 13.6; 13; 13.2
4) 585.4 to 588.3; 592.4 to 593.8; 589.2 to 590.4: 0.186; 13.6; 13.5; 13.6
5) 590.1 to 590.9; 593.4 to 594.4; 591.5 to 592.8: -0.055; 13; 12.7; 12.9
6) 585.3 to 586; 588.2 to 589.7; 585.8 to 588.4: -0.169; 14.1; 10.8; 12.7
